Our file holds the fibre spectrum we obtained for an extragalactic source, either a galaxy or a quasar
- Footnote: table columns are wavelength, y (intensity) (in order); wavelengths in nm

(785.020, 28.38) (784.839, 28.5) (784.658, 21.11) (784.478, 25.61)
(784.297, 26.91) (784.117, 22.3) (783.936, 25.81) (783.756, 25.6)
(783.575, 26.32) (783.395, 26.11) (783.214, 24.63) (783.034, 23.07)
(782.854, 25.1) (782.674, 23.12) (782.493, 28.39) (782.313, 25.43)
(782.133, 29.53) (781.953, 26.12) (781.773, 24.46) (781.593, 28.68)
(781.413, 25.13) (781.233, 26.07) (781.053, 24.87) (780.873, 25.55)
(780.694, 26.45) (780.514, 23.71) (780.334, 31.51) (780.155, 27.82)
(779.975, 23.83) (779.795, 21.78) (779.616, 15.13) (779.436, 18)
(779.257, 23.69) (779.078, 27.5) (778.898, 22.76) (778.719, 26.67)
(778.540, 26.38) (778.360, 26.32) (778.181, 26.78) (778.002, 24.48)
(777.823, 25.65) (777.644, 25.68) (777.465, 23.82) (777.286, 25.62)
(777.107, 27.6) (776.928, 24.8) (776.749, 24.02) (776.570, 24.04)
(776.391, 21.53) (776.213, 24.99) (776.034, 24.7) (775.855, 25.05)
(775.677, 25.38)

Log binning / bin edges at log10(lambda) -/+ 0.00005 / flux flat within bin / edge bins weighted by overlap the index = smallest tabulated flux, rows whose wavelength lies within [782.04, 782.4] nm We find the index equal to 25.43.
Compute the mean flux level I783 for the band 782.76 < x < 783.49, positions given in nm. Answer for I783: 24.8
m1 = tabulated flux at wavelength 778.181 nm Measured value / 26.78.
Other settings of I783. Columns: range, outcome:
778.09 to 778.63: 26.5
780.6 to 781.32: 25.7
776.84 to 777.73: 25.5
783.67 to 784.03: 25.7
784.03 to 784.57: 25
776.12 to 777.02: 23.9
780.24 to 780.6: 27.7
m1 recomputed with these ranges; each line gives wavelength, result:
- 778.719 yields 26.67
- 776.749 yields 24.02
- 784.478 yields 25.61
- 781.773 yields 24.46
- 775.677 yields 25.38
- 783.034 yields 23.07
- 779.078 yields 27.5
